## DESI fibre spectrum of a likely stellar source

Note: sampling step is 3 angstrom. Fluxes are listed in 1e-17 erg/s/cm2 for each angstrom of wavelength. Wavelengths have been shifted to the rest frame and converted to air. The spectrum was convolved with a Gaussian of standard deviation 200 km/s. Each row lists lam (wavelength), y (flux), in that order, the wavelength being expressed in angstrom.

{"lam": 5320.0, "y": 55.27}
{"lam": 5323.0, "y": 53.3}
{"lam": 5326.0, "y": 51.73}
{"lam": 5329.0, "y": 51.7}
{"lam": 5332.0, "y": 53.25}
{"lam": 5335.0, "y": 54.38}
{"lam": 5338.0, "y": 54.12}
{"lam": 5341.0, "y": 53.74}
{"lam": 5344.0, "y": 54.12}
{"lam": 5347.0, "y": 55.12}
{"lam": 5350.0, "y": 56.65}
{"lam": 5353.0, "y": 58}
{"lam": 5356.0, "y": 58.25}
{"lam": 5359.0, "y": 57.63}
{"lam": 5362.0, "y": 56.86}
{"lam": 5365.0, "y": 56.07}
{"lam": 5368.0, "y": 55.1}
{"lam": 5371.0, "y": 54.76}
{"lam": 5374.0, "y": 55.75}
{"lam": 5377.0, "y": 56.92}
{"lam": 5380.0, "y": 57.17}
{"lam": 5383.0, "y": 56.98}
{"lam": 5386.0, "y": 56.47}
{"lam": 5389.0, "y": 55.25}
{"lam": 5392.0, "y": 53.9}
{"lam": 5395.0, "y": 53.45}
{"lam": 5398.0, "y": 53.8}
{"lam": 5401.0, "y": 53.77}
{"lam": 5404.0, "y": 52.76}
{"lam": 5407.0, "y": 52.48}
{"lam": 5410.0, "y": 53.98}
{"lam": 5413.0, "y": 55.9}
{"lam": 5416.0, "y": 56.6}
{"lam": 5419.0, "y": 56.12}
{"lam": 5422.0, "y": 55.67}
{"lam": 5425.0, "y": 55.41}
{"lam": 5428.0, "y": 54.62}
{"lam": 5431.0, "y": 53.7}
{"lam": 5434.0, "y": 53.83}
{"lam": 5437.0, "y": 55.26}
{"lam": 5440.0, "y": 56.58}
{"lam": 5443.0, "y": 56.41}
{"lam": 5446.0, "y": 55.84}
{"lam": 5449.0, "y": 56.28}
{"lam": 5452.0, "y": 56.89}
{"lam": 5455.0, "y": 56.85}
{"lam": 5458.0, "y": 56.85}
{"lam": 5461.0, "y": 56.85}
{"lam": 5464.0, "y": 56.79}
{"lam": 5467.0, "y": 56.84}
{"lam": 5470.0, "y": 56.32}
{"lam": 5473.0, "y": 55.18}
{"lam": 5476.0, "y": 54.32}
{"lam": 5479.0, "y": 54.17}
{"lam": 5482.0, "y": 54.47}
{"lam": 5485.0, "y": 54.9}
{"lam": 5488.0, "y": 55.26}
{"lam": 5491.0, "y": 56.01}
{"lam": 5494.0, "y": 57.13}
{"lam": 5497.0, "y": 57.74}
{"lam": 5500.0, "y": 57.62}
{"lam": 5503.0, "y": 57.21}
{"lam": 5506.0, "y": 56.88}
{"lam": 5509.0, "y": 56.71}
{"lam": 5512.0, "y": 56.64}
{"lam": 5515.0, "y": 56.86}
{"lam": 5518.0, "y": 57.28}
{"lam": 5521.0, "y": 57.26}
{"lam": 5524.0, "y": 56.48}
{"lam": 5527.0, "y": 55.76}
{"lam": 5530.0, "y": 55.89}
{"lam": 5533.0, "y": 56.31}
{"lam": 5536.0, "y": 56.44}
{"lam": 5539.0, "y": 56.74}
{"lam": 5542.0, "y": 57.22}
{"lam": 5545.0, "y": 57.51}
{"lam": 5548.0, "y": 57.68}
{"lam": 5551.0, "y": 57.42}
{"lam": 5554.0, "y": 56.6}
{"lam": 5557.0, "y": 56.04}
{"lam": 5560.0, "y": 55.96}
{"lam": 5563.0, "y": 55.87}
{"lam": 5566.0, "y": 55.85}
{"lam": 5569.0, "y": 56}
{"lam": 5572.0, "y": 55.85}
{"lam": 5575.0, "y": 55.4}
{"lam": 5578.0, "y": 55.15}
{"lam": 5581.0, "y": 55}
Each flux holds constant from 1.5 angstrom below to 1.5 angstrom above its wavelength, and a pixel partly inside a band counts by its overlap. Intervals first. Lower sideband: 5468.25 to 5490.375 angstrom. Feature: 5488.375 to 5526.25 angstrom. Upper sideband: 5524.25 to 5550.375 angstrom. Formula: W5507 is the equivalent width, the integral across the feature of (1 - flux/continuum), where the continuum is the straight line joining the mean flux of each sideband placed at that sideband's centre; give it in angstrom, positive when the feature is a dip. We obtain -0.7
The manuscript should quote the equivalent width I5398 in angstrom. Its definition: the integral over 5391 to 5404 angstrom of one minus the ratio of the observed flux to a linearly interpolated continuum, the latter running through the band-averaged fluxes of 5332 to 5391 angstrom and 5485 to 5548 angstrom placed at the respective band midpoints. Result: 0.6 angstrom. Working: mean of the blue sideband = 55.9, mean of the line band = 53.6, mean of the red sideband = 56.7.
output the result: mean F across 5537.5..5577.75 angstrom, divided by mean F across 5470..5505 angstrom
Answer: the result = 1.01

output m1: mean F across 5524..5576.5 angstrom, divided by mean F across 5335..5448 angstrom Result 1.02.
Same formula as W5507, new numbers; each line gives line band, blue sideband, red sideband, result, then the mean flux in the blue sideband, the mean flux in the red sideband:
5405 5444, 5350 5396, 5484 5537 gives 0.9 angstrom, 56.2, 56.6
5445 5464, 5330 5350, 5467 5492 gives -0.6 angstrom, 54.3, 55.2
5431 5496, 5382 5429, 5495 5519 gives 0.3 angstrom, 54.8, 57.1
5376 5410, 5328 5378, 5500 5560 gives 0.6 angstrom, 55.5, 56.8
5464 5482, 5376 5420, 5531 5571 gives 0.1 angstrom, 55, 56.6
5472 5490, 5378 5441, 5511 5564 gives 0.4 angstrom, 54.9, 56.7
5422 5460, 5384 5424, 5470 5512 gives -0.3 angstrom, 54.7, 56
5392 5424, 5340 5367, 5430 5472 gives 1.0 angstrom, 56.3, 56.1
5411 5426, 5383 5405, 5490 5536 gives -0.3 angstrom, 54.4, 56.8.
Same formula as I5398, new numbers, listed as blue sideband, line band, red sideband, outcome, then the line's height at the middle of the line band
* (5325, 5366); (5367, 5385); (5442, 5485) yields -0.26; 55.4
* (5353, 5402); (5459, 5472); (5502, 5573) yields -0.09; 56.3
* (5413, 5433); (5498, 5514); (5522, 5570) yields -0.26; 56.1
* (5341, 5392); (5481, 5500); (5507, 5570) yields 0.13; 56.5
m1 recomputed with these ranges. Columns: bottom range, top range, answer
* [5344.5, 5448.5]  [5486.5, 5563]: 1.02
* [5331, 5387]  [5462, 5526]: 1.01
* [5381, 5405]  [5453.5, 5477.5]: 1.03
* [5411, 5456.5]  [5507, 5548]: 1.02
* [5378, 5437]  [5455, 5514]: 1.02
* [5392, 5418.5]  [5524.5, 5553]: 1.05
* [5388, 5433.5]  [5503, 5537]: 1.04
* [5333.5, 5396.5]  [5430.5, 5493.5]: 1.00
